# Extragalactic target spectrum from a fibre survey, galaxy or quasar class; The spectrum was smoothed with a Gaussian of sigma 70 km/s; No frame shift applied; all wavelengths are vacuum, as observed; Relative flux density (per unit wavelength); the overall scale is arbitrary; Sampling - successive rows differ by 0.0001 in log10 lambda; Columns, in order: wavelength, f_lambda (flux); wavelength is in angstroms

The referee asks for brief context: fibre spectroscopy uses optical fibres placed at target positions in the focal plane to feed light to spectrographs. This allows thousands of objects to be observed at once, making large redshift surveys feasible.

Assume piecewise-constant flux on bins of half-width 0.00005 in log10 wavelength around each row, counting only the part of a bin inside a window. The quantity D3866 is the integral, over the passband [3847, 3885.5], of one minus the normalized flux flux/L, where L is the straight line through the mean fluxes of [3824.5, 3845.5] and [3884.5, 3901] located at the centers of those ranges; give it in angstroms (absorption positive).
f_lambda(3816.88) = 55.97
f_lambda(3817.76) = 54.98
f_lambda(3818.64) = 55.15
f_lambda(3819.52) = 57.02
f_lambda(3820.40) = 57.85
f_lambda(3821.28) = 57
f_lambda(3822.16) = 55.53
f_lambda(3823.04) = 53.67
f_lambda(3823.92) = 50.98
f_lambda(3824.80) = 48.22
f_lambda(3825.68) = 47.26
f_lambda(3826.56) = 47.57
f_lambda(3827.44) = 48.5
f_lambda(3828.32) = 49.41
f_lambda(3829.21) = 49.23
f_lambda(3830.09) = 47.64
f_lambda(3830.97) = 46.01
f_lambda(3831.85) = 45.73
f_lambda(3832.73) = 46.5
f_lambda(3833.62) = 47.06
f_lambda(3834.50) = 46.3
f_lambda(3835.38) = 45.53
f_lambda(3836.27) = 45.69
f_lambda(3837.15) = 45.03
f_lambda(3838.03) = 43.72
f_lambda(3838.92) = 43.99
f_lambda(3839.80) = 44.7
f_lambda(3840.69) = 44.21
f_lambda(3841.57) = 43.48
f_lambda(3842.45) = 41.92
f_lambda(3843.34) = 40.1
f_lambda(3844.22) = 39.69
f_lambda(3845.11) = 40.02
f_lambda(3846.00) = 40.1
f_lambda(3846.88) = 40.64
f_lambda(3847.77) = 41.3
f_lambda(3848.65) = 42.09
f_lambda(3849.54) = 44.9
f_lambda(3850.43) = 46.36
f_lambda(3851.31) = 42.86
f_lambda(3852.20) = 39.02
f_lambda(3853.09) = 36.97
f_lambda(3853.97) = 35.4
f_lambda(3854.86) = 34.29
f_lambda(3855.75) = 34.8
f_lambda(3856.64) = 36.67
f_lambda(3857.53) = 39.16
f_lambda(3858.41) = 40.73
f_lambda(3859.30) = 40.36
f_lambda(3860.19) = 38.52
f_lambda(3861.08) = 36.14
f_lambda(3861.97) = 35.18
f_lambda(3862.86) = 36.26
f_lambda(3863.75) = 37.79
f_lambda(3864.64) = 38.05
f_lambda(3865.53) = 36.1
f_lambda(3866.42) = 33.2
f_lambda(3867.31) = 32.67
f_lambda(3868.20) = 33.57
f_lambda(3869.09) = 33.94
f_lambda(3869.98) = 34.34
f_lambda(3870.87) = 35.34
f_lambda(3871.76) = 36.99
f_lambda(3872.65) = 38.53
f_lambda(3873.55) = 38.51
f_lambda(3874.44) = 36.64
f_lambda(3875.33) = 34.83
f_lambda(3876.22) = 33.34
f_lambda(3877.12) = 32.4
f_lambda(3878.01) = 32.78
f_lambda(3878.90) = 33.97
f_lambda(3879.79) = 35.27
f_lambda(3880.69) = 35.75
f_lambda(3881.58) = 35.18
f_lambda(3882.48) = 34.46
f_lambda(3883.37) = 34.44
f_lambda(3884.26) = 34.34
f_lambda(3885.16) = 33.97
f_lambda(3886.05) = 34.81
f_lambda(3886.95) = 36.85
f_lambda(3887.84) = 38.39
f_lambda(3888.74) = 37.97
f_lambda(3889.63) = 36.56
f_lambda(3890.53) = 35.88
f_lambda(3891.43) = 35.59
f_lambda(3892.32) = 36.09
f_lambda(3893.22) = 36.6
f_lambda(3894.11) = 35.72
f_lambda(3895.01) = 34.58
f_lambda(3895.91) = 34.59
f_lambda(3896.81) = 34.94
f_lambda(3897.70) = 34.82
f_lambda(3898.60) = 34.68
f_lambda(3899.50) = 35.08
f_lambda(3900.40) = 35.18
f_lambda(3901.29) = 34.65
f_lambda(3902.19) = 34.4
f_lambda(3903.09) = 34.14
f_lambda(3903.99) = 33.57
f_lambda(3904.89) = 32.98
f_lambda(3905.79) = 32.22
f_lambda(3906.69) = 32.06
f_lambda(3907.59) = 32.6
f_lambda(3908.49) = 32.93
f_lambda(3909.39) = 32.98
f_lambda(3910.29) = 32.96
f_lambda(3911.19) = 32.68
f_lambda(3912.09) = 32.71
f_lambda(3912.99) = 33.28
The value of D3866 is 3.3 angstroms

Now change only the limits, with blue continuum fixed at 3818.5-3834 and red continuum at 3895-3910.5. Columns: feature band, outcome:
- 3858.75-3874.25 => 2.03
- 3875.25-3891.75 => 1.25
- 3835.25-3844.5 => 0.79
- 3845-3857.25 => 1.48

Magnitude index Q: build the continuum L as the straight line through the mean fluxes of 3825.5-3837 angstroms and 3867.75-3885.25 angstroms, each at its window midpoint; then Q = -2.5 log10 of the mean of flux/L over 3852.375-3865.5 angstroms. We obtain 0.07 mag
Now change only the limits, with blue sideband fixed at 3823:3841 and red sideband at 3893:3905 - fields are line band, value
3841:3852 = 0.06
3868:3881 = 0.12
